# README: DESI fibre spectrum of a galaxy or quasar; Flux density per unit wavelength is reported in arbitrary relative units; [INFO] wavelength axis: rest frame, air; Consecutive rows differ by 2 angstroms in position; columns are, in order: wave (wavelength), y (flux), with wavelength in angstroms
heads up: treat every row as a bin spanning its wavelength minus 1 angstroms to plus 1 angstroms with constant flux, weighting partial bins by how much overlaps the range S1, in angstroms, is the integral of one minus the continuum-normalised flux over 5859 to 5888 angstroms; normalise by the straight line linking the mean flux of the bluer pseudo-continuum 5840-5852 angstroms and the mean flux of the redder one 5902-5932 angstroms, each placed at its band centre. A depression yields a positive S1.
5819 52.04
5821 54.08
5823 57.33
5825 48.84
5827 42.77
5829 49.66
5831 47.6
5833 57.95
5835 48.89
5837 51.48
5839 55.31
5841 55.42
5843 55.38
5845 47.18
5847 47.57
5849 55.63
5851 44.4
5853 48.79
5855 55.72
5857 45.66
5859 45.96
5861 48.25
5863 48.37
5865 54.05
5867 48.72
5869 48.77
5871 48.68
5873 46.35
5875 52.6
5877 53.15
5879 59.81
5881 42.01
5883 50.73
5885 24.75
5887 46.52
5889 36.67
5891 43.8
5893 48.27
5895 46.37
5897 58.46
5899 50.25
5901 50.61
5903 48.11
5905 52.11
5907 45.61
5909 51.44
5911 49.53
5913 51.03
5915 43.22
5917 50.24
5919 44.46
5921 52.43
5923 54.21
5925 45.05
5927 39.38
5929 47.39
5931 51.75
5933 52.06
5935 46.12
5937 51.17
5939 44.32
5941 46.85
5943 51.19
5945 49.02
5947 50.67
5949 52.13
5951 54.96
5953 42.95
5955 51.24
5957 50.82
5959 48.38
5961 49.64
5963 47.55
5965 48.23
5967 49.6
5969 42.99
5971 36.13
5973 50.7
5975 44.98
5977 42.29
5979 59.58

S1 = 1.15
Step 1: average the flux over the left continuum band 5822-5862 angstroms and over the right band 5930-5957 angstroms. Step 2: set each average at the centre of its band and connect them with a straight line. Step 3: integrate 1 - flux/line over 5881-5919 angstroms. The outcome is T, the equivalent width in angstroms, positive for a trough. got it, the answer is 2.35 angstroms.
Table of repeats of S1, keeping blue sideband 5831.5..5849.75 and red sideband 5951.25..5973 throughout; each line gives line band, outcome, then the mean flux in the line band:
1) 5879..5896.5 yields 2.30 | 43.8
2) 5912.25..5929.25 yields 0.56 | 47.4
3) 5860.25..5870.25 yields 0.36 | 49.6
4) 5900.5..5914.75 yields 0.06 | 49.4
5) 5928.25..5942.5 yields -0.07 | 48.6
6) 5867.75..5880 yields -0.10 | 51.5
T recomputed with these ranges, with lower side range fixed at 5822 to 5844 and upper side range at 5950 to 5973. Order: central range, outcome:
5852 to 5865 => 0.47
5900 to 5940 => 0.41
